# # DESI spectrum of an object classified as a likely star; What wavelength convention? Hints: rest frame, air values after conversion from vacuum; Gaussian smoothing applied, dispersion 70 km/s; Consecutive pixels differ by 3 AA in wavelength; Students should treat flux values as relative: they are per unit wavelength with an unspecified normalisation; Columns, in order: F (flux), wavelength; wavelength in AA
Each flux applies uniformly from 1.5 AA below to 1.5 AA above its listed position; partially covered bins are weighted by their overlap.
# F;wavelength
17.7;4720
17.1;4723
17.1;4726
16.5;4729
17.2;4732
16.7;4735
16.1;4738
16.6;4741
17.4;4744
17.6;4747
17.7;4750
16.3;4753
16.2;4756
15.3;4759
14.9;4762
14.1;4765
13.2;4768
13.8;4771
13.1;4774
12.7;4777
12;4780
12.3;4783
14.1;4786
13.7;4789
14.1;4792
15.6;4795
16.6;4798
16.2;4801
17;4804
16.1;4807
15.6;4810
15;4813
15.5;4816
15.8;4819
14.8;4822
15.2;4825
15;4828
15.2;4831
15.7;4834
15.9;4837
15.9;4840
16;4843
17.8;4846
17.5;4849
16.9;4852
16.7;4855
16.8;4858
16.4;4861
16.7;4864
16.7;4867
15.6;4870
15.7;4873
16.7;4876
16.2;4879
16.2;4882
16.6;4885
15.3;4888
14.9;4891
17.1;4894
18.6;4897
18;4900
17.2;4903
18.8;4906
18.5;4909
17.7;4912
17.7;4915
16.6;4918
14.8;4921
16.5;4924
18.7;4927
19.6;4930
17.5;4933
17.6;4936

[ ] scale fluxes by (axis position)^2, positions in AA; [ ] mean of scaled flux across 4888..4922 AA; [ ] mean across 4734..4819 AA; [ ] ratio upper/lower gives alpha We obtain 1.2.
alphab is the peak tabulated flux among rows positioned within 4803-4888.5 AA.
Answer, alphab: 17.8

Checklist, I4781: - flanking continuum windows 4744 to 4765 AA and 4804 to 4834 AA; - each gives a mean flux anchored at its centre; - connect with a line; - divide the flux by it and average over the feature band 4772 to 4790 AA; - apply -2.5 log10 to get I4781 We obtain 0.22 mag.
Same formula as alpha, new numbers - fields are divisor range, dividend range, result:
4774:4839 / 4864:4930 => 1.18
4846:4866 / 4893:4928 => 1.06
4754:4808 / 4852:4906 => 1.19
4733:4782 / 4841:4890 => 1.13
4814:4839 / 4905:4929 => 1.18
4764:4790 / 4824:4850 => 1.24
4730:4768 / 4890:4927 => 1.14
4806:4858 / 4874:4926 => 1.09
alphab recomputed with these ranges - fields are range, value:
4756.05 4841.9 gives 17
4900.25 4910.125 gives 18.8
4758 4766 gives 15.3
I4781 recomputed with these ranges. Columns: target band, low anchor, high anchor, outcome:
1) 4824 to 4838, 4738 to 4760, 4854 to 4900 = 0.08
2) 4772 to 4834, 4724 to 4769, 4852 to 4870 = 0.11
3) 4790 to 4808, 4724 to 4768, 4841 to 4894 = 0.03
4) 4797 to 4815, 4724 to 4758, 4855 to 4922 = 0.05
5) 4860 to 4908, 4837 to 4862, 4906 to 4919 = 0.04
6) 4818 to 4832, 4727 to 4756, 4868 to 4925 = 0.11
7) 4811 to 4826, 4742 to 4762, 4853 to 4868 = 0.09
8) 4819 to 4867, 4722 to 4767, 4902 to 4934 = 0.06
